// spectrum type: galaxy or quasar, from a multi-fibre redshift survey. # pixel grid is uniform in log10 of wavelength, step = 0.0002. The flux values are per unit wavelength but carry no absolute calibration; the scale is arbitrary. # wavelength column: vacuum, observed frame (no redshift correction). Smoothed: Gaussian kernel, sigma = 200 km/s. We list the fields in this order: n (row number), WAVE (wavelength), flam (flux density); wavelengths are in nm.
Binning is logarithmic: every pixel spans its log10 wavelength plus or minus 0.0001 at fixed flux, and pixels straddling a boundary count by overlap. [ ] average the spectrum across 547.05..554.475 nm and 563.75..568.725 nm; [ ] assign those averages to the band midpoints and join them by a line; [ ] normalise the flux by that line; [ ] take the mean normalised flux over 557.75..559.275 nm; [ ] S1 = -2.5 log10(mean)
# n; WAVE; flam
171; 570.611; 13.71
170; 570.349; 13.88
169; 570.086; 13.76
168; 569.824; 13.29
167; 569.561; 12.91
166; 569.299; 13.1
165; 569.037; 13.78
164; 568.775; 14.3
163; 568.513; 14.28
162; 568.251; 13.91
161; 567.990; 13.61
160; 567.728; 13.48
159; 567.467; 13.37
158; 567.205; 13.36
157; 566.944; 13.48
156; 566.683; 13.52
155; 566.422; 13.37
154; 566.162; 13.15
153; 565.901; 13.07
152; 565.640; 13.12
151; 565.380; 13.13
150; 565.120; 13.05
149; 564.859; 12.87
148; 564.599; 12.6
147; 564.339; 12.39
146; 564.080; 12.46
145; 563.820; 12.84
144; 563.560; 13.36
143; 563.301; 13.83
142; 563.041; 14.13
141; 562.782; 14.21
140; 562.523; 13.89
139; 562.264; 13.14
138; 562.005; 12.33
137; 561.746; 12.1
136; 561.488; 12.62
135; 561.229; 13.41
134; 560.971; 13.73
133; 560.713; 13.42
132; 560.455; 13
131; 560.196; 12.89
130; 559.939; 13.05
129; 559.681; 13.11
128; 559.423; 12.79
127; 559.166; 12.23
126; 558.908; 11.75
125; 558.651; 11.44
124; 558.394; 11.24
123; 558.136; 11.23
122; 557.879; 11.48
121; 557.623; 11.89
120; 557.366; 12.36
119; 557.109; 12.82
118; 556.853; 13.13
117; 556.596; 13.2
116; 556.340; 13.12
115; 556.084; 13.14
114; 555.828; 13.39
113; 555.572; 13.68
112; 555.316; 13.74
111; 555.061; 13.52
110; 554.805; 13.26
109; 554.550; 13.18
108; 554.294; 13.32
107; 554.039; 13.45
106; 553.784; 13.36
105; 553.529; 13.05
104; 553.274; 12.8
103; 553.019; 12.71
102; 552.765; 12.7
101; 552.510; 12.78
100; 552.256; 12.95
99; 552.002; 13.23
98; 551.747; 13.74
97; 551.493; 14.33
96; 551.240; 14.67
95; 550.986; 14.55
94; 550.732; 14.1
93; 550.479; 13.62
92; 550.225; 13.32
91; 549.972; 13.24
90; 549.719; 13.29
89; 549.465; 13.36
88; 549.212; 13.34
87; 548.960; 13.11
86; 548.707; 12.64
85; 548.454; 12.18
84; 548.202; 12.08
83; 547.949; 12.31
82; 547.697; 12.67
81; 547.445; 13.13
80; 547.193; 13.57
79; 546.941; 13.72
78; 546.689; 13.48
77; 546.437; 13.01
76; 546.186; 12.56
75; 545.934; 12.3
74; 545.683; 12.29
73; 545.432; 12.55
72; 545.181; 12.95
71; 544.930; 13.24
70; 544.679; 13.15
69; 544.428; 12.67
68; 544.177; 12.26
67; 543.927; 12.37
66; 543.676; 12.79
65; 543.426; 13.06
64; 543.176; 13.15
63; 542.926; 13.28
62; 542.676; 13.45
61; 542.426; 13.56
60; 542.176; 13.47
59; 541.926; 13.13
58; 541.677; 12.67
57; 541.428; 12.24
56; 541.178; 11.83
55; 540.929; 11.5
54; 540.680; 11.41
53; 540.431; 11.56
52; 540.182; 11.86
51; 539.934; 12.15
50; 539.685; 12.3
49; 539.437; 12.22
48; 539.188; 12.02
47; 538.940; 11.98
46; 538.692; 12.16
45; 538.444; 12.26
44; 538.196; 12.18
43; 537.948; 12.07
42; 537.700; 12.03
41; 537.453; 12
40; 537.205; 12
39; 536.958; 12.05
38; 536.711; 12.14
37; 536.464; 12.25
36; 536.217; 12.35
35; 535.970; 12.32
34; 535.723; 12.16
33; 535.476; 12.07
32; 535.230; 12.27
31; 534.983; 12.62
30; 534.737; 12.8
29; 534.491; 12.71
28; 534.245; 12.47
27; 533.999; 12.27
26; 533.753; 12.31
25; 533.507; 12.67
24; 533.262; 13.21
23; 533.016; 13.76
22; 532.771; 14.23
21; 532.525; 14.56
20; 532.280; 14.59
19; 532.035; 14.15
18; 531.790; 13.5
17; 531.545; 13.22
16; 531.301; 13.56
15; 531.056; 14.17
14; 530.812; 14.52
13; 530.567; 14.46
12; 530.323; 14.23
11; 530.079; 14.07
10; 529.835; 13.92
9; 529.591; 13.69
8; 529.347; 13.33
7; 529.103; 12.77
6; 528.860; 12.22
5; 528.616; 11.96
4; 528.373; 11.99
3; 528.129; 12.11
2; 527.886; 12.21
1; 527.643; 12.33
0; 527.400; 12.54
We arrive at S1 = 0.15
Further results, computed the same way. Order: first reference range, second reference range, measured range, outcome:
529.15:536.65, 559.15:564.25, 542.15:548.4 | 0.026 mag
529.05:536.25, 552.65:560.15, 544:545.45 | 0.019 mag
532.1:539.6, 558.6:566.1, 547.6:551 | -0.026 mag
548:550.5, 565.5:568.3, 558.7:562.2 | 0.038 mag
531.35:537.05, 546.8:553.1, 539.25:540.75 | 0.096 mag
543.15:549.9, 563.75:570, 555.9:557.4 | 0.004 mag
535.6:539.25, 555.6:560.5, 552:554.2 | -0.050 mag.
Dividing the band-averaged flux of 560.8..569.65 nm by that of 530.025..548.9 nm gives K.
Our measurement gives 1.04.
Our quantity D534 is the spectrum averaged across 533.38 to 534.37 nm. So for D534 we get 12.4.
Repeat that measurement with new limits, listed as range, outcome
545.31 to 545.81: 12.4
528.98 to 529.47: 13.1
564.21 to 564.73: 12.5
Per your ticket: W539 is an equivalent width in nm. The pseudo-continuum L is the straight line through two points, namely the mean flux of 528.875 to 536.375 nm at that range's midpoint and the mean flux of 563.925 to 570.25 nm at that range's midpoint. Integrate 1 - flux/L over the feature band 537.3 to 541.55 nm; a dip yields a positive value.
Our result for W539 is 0.41 nm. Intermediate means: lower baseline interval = 13.3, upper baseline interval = 13.3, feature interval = 12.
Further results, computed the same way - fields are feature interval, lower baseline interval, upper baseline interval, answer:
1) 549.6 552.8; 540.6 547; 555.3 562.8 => -0.21 nm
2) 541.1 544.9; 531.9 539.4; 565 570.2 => -0.03 nm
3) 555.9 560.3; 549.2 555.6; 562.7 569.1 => 0.33 nm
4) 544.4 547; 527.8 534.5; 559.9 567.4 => 0.07 nm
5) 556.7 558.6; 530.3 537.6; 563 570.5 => 0.18 nm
